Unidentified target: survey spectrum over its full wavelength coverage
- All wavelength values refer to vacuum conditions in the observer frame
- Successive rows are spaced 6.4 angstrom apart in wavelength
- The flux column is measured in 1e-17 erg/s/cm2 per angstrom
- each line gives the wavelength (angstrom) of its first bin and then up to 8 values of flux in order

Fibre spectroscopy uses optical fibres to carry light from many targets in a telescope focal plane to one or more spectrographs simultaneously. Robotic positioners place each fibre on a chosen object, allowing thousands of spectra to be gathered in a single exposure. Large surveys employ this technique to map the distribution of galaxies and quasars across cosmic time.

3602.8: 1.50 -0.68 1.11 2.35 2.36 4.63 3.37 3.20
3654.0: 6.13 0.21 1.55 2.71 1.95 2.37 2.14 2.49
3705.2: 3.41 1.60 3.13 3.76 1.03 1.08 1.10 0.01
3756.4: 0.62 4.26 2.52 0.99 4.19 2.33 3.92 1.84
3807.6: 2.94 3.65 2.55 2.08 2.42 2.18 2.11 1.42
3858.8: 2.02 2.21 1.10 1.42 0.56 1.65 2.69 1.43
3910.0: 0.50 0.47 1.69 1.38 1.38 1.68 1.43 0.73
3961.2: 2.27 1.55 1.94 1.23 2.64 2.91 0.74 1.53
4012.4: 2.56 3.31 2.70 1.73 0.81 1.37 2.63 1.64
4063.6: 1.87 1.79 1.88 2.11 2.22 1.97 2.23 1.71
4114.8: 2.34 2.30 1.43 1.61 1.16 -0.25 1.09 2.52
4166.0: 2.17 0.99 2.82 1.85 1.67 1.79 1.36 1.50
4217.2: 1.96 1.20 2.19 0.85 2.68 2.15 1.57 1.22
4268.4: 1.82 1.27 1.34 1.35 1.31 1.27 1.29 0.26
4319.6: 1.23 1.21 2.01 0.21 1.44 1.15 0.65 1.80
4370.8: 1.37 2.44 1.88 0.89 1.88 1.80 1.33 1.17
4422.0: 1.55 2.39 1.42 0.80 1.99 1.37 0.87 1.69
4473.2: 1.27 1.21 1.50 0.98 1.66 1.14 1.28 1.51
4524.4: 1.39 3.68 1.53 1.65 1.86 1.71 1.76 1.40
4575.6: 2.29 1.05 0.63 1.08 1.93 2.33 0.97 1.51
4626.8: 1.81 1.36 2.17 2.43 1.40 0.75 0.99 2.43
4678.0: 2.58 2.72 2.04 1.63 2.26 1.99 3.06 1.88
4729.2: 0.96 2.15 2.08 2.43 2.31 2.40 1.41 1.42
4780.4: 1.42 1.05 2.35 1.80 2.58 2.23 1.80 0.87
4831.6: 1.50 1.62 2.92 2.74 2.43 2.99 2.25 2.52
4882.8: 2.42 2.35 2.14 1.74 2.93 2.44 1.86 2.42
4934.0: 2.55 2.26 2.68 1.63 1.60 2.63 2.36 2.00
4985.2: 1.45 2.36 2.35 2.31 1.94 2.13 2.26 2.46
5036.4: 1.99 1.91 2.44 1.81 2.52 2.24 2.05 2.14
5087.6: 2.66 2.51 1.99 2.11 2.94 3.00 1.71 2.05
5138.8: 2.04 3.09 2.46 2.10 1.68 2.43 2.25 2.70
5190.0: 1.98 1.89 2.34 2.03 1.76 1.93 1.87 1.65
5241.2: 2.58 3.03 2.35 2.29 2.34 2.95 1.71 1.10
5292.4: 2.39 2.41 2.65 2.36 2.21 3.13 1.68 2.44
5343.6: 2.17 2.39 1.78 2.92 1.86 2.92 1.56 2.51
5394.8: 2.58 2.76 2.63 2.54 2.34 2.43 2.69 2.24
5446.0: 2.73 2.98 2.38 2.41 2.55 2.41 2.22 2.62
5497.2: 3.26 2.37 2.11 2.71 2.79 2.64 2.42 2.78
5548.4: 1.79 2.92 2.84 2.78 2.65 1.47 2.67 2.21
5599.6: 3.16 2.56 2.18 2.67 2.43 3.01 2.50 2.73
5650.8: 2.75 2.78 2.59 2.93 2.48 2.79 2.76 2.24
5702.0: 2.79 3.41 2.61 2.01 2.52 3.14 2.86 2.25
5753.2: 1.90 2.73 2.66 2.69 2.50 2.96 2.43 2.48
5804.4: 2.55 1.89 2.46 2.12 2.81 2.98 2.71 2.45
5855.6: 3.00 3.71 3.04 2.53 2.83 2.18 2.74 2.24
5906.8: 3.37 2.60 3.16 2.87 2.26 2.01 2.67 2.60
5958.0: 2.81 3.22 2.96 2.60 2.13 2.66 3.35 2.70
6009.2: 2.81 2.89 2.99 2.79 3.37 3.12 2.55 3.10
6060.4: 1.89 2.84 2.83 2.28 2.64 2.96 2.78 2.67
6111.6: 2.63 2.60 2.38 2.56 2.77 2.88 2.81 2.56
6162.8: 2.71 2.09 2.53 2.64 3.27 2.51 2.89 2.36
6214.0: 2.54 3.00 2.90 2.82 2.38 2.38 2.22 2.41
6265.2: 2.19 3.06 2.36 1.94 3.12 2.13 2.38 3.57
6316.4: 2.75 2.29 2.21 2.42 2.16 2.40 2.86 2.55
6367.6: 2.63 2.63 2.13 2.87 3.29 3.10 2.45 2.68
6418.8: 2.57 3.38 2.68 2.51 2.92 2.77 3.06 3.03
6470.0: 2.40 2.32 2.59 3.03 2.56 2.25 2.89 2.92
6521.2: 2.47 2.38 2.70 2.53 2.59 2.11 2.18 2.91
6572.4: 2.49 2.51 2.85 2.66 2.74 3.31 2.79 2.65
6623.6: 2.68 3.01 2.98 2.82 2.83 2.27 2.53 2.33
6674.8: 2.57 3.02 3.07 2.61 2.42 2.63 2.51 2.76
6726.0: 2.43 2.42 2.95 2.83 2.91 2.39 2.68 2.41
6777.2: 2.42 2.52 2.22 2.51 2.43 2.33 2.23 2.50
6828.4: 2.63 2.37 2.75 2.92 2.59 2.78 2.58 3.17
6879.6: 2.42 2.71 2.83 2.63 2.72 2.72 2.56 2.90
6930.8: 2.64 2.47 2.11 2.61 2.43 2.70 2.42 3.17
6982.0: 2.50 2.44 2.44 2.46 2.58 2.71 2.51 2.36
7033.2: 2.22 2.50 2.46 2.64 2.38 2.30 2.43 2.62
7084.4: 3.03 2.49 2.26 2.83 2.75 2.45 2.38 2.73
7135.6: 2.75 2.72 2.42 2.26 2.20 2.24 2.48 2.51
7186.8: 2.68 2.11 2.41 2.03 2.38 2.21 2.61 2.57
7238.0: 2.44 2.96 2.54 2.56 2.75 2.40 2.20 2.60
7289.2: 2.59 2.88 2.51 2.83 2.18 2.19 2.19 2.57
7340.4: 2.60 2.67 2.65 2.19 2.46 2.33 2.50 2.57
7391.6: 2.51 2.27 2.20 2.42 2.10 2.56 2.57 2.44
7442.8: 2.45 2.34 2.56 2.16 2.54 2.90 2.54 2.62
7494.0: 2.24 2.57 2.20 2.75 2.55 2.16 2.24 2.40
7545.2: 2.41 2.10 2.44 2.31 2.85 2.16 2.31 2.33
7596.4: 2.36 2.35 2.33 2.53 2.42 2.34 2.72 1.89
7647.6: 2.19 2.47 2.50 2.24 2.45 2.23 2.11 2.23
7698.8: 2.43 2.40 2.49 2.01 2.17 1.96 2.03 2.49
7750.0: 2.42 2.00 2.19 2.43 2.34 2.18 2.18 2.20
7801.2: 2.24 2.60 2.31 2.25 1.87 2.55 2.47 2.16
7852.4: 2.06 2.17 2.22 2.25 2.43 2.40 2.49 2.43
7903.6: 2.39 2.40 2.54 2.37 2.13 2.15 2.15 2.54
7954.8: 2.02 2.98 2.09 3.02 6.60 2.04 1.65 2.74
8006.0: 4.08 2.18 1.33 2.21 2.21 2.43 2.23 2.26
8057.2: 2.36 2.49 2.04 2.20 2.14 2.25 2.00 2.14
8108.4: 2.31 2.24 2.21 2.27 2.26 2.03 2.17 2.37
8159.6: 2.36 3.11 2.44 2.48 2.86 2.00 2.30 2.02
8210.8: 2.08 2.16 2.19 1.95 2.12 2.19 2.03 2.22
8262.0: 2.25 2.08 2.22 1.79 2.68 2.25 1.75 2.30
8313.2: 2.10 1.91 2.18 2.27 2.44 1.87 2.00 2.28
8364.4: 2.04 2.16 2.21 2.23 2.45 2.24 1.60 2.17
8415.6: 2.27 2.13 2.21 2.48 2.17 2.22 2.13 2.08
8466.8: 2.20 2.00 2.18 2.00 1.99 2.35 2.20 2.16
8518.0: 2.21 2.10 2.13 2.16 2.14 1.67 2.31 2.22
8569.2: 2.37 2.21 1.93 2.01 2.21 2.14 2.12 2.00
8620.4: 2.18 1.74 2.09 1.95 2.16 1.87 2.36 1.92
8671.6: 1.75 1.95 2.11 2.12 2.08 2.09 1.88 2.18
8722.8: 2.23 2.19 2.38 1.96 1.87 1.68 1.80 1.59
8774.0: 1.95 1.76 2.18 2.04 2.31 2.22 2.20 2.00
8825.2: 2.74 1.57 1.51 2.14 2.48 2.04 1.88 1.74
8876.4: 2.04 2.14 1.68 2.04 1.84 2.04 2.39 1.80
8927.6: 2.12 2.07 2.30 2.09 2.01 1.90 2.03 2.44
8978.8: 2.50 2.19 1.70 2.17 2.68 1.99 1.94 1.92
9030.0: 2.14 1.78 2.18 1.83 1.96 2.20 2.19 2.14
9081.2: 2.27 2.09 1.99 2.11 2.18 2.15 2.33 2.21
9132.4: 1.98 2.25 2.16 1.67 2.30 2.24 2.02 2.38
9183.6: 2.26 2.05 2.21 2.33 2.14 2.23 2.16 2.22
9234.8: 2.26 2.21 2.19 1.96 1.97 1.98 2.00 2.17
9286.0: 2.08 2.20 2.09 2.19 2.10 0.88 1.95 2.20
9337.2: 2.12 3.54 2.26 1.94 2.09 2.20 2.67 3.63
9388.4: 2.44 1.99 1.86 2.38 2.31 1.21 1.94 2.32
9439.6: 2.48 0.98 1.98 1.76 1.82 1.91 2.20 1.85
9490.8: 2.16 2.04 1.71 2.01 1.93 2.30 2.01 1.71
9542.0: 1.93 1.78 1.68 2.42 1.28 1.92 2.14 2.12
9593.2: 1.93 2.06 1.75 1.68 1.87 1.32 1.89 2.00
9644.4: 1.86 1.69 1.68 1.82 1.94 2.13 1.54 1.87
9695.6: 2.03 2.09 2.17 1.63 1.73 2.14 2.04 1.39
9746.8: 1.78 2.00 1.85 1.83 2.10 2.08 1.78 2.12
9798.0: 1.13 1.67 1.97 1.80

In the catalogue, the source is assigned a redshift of 0.22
